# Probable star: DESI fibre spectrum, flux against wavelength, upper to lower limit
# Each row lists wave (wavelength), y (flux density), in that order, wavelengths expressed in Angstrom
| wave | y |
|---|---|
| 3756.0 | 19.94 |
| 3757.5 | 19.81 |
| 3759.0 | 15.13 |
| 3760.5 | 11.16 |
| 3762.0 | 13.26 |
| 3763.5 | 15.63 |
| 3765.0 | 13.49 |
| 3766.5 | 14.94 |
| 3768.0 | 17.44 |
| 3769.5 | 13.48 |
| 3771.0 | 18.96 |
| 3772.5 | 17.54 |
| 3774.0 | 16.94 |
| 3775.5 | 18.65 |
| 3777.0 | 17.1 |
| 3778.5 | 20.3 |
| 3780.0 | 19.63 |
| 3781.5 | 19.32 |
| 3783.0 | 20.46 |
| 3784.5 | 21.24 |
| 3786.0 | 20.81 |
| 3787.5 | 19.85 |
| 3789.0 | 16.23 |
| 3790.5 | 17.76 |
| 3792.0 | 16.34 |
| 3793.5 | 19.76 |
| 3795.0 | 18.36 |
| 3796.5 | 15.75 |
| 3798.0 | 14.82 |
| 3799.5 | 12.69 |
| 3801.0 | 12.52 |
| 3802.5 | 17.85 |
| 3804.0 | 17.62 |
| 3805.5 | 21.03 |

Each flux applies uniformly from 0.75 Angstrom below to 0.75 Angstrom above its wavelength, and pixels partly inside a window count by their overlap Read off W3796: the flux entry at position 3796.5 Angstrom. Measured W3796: 15.75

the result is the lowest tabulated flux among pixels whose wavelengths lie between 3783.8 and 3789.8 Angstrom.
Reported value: 16.23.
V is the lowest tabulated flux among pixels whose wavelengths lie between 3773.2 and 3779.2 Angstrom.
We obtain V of 16.94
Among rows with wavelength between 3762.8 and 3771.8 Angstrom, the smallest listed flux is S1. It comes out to 13.48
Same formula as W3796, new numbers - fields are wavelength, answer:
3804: 17.62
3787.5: 19.85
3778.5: 20.3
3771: 18.96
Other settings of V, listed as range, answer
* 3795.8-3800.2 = 12.69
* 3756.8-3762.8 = 11.16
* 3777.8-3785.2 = 19.32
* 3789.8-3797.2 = 15.75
